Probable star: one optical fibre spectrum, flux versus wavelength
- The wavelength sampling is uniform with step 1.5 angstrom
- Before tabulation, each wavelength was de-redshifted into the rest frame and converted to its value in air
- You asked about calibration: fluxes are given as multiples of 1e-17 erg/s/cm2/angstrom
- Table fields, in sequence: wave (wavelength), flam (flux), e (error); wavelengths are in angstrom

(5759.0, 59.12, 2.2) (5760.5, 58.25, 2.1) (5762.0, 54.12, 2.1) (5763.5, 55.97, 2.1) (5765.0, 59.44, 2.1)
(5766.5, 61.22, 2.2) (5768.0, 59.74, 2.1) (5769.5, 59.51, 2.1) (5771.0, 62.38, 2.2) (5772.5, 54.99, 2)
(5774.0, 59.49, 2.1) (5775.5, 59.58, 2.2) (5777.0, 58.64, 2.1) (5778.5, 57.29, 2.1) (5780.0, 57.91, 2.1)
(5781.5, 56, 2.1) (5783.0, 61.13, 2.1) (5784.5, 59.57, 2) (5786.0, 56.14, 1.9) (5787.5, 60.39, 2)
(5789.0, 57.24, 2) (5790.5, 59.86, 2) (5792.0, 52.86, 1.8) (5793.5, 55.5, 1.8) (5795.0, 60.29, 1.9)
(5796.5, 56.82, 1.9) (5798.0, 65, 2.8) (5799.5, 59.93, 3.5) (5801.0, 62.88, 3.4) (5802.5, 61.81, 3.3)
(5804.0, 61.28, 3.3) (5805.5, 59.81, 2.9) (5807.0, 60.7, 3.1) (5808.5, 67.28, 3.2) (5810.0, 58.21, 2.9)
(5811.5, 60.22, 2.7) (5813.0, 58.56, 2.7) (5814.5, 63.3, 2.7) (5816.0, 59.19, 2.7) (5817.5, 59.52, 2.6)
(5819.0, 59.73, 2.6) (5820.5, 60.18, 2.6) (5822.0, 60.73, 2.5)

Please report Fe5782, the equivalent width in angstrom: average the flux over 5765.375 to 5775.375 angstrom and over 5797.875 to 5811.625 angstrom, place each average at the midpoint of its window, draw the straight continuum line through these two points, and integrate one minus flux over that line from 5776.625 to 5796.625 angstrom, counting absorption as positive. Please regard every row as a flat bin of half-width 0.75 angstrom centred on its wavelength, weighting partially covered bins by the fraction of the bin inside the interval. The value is 0.9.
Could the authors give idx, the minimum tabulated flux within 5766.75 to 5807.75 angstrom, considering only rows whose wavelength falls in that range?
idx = 52.86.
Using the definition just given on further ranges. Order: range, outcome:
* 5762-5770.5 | 54.12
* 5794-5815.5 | 56.82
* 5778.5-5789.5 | 56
